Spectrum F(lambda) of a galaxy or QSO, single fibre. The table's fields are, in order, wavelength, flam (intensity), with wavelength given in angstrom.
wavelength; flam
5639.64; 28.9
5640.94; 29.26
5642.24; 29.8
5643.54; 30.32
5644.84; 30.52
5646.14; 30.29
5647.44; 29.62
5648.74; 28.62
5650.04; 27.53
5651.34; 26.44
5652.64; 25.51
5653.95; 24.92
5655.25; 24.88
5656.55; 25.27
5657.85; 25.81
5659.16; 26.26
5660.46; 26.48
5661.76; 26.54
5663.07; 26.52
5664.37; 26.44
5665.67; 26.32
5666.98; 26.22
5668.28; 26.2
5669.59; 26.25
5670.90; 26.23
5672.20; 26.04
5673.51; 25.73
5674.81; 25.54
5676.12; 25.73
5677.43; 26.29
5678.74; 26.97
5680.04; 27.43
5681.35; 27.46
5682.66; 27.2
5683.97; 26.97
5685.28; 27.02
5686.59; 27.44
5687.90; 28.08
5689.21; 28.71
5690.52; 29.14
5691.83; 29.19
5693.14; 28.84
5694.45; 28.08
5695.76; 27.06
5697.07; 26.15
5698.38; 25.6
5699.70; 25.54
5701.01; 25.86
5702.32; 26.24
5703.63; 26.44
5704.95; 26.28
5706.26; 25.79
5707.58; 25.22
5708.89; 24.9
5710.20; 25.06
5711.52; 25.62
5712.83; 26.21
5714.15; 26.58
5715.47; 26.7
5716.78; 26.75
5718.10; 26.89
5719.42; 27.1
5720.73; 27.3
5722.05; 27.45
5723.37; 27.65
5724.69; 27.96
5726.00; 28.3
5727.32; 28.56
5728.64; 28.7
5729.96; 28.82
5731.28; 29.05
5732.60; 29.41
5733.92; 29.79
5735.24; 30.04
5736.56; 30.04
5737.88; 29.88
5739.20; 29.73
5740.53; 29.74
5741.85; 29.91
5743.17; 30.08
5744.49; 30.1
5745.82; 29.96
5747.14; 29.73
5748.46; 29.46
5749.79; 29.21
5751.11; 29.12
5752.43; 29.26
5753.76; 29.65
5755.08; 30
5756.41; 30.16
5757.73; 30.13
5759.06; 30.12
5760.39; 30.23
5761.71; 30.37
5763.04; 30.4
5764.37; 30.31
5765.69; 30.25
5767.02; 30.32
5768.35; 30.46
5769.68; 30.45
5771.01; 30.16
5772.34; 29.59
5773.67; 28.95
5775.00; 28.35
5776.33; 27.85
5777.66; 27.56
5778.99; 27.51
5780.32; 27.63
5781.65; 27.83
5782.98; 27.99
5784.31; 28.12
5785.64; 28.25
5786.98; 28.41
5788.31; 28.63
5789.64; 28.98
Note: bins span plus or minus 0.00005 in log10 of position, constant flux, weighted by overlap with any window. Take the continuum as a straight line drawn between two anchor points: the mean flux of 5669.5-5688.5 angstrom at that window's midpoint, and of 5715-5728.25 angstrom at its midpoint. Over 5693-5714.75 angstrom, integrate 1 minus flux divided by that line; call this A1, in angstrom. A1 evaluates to 0.82 angstrom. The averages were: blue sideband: 26.7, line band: 26.1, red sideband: 27.5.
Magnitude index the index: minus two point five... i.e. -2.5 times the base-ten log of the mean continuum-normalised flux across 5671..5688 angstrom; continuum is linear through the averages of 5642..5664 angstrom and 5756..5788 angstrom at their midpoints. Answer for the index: 0.04 mag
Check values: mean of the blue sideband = 27.3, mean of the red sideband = 29.2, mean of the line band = 26.7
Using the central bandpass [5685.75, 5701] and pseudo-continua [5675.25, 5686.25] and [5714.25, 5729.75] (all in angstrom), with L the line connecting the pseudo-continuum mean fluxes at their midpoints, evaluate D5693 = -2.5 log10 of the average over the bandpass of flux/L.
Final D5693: -0.02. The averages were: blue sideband 26.9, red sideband 27.6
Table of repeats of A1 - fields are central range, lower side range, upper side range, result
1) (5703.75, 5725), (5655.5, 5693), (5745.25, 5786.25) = 1.1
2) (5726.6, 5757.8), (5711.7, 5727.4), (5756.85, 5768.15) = -0.8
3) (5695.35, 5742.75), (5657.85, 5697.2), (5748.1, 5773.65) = 1.6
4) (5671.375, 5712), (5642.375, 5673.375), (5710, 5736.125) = 1.0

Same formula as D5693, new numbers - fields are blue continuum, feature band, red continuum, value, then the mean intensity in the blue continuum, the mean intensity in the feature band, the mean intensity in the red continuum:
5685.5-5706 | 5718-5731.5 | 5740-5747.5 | 0.03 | 27.2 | 28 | 29.9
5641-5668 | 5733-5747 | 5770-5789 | -0.07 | 27.2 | 29.9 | 28.4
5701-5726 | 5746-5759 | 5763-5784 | -0.06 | 26.5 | 29.7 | 29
